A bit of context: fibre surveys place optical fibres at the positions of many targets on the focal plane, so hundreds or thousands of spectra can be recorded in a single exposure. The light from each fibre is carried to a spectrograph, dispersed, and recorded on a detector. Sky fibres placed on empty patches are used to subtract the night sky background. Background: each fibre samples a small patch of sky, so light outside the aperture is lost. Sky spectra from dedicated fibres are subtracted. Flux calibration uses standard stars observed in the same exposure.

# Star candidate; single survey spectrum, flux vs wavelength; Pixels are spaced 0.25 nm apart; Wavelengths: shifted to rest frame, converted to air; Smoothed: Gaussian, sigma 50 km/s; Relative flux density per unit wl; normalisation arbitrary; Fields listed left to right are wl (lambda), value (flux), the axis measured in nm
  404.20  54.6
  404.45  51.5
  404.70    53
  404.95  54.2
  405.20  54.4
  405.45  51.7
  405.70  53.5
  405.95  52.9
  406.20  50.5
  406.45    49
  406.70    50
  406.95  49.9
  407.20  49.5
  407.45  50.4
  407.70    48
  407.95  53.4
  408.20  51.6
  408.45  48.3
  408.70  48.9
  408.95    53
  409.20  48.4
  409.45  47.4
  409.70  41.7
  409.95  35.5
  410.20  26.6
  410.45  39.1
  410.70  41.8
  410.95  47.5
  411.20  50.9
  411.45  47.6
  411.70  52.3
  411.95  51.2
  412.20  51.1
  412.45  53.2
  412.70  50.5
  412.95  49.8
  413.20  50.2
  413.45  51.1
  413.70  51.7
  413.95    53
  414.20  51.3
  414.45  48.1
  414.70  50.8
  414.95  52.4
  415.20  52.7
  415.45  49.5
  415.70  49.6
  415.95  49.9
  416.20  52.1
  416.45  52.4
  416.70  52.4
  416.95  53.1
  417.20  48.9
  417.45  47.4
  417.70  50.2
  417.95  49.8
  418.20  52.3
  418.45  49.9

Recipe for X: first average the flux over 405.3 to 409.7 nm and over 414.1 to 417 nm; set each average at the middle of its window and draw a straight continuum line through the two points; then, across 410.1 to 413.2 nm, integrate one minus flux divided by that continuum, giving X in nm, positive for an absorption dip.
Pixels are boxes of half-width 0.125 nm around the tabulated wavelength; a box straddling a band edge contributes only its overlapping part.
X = 0.22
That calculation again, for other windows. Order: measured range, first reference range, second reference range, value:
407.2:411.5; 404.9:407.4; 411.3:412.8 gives 0.44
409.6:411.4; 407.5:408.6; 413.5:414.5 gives 0.35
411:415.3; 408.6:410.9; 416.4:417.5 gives -0.41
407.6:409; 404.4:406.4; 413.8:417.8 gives 0.05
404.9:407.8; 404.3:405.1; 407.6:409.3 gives 0.04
